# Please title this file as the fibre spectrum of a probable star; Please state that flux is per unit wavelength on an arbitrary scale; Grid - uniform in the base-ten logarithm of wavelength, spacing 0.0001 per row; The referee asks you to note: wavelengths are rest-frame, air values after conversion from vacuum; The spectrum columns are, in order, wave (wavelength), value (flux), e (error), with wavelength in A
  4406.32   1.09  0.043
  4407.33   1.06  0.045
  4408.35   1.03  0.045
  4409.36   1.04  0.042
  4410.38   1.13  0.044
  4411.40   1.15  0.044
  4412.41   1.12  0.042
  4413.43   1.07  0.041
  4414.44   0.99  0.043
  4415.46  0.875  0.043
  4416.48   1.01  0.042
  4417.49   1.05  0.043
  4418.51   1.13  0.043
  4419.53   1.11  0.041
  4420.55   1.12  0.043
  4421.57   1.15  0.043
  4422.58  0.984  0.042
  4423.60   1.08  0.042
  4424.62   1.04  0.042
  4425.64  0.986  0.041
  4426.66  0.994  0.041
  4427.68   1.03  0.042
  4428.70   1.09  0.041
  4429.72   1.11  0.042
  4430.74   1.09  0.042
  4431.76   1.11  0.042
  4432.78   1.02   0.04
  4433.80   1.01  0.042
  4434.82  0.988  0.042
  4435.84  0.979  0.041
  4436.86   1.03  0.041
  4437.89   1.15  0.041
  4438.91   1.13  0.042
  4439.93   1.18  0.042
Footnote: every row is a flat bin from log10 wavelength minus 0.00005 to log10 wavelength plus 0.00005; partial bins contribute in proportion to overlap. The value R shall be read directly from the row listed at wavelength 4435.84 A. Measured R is 0.979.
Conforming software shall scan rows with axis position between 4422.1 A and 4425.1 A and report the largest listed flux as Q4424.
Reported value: 1.08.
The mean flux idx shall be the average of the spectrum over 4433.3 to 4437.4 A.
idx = 1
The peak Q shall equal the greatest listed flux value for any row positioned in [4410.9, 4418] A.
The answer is 1.15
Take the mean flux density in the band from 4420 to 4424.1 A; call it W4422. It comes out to 1.08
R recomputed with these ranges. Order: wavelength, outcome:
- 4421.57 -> 1.15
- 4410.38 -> 1.13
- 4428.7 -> 1.09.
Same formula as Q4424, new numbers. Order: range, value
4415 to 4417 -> 1.01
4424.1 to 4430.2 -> 1.11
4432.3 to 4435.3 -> 1.02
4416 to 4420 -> 1.13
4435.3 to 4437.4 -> 1.03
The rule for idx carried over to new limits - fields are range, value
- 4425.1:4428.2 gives 1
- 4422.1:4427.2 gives 1.02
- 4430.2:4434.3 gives 1.06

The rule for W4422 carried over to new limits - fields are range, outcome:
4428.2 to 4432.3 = 1.1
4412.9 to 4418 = 1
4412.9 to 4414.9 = 1.03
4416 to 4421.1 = 1.08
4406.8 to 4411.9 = 1.08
